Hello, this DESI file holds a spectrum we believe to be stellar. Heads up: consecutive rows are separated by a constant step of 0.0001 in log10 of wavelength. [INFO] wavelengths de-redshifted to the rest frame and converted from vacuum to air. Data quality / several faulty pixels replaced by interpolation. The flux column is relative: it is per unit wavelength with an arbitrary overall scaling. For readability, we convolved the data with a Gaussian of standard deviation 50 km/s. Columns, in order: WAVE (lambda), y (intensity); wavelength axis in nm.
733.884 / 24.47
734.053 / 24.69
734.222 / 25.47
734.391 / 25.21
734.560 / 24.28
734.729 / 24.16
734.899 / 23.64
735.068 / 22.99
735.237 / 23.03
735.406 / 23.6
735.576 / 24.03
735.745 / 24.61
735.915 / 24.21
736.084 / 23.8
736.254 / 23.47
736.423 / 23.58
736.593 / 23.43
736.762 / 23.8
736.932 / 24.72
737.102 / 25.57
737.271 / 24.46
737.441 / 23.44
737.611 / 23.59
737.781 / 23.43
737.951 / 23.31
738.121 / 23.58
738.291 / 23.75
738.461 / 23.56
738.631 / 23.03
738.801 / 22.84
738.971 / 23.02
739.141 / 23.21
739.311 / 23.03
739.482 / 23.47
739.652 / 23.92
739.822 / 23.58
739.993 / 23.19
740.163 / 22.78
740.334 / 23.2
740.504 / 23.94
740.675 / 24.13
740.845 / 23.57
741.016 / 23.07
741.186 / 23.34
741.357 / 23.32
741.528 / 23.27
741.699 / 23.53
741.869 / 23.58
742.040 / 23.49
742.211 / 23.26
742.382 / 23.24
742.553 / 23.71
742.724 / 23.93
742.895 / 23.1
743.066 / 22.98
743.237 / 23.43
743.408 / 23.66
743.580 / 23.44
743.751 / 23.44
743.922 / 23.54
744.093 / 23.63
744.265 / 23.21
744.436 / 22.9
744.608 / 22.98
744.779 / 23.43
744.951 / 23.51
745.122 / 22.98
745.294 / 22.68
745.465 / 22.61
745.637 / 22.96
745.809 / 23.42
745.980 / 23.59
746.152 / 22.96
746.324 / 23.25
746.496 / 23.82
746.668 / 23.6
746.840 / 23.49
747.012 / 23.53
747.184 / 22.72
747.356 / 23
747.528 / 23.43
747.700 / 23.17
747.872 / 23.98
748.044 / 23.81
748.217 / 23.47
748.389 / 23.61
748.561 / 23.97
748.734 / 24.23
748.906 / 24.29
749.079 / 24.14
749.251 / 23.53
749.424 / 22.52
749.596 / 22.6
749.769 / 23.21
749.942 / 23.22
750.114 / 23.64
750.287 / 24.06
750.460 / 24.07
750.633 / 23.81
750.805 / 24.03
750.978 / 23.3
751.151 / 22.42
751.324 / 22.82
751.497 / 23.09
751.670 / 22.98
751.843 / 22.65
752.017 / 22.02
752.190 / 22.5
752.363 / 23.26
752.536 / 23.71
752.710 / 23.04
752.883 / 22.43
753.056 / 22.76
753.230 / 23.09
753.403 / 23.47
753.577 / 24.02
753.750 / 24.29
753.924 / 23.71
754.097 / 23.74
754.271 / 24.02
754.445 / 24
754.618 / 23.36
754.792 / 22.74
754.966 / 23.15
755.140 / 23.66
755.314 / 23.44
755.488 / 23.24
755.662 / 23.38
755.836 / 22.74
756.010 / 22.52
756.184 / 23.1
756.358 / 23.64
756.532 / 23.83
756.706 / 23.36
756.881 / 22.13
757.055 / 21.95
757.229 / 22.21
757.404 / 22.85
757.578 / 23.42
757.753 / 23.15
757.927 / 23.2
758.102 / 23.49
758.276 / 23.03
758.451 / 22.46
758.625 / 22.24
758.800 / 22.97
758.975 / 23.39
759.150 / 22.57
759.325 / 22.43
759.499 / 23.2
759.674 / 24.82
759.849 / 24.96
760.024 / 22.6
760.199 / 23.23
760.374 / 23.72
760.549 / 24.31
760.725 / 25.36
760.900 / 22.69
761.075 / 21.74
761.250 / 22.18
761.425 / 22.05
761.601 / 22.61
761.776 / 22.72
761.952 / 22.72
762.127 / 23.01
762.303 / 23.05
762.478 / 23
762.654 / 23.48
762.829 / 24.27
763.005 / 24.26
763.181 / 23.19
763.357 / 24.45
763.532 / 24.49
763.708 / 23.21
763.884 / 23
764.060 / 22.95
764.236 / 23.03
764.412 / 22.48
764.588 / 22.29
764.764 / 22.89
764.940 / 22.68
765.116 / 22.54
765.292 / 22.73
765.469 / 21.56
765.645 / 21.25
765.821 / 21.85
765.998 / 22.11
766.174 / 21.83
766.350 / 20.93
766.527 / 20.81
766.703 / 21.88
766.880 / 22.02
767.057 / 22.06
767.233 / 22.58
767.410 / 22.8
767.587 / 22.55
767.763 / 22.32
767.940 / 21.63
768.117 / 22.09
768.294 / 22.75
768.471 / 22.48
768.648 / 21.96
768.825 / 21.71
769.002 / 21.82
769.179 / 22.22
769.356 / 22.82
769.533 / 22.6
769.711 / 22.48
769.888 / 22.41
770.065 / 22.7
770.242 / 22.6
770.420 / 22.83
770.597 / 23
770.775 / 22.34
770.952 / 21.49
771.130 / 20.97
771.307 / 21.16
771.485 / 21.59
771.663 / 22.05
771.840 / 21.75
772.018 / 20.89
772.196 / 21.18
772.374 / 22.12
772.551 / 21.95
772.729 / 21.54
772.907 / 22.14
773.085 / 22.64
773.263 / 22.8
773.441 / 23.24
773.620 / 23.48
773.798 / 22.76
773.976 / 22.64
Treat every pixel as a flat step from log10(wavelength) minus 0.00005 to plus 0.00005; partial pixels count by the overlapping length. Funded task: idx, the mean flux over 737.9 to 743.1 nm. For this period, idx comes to 23.4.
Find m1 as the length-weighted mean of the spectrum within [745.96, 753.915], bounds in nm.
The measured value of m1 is 23.4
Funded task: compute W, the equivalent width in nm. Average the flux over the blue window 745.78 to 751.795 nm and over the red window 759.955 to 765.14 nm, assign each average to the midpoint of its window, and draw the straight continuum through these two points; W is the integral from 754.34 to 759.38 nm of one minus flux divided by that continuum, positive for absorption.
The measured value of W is 0.05 nm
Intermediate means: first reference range 23.4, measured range 23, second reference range 23.1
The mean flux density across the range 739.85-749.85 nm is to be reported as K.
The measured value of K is 23.4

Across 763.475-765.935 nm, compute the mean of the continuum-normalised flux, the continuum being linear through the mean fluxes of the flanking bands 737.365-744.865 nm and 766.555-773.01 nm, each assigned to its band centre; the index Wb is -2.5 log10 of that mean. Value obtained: -0.01 mag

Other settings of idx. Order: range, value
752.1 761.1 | 23.2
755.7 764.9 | 23.1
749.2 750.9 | 23.5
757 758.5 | 22.9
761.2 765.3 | 23.1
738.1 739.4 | 23.2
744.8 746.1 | 23.1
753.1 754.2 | 23.7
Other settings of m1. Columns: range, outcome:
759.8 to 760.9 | 23.9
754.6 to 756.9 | 23.2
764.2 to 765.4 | 22.6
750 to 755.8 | 23.3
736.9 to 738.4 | 23.9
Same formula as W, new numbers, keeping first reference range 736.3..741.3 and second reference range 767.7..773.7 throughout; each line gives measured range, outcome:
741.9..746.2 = 0.01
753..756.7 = -0.09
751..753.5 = 0.01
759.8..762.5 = -0.06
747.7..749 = -0.04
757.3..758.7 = -0.02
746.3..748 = -0.02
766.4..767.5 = 0.02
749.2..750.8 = -0.02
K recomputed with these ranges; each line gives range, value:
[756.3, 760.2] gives 23.1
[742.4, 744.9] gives 23.4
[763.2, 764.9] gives 23.2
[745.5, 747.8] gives 23.3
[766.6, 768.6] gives 22.3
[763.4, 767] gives 22.4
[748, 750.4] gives 23.6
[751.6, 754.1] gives 23.2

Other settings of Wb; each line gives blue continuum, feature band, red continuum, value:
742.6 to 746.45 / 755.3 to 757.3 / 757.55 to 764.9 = 0.01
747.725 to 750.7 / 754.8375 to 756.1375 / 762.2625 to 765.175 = 0.02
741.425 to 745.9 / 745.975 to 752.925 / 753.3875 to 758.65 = 0.00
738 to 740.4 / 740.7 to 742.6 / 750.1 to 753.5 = -0.01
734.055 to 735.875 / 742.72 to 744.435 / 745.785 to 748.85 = 0.01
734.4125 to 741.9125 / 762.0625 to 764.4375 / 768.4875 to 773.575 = -0.05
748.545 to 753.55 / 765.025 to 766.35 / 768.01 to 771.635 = 0.02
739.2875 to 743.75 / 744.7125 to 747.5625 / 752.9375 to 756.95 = 0.01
